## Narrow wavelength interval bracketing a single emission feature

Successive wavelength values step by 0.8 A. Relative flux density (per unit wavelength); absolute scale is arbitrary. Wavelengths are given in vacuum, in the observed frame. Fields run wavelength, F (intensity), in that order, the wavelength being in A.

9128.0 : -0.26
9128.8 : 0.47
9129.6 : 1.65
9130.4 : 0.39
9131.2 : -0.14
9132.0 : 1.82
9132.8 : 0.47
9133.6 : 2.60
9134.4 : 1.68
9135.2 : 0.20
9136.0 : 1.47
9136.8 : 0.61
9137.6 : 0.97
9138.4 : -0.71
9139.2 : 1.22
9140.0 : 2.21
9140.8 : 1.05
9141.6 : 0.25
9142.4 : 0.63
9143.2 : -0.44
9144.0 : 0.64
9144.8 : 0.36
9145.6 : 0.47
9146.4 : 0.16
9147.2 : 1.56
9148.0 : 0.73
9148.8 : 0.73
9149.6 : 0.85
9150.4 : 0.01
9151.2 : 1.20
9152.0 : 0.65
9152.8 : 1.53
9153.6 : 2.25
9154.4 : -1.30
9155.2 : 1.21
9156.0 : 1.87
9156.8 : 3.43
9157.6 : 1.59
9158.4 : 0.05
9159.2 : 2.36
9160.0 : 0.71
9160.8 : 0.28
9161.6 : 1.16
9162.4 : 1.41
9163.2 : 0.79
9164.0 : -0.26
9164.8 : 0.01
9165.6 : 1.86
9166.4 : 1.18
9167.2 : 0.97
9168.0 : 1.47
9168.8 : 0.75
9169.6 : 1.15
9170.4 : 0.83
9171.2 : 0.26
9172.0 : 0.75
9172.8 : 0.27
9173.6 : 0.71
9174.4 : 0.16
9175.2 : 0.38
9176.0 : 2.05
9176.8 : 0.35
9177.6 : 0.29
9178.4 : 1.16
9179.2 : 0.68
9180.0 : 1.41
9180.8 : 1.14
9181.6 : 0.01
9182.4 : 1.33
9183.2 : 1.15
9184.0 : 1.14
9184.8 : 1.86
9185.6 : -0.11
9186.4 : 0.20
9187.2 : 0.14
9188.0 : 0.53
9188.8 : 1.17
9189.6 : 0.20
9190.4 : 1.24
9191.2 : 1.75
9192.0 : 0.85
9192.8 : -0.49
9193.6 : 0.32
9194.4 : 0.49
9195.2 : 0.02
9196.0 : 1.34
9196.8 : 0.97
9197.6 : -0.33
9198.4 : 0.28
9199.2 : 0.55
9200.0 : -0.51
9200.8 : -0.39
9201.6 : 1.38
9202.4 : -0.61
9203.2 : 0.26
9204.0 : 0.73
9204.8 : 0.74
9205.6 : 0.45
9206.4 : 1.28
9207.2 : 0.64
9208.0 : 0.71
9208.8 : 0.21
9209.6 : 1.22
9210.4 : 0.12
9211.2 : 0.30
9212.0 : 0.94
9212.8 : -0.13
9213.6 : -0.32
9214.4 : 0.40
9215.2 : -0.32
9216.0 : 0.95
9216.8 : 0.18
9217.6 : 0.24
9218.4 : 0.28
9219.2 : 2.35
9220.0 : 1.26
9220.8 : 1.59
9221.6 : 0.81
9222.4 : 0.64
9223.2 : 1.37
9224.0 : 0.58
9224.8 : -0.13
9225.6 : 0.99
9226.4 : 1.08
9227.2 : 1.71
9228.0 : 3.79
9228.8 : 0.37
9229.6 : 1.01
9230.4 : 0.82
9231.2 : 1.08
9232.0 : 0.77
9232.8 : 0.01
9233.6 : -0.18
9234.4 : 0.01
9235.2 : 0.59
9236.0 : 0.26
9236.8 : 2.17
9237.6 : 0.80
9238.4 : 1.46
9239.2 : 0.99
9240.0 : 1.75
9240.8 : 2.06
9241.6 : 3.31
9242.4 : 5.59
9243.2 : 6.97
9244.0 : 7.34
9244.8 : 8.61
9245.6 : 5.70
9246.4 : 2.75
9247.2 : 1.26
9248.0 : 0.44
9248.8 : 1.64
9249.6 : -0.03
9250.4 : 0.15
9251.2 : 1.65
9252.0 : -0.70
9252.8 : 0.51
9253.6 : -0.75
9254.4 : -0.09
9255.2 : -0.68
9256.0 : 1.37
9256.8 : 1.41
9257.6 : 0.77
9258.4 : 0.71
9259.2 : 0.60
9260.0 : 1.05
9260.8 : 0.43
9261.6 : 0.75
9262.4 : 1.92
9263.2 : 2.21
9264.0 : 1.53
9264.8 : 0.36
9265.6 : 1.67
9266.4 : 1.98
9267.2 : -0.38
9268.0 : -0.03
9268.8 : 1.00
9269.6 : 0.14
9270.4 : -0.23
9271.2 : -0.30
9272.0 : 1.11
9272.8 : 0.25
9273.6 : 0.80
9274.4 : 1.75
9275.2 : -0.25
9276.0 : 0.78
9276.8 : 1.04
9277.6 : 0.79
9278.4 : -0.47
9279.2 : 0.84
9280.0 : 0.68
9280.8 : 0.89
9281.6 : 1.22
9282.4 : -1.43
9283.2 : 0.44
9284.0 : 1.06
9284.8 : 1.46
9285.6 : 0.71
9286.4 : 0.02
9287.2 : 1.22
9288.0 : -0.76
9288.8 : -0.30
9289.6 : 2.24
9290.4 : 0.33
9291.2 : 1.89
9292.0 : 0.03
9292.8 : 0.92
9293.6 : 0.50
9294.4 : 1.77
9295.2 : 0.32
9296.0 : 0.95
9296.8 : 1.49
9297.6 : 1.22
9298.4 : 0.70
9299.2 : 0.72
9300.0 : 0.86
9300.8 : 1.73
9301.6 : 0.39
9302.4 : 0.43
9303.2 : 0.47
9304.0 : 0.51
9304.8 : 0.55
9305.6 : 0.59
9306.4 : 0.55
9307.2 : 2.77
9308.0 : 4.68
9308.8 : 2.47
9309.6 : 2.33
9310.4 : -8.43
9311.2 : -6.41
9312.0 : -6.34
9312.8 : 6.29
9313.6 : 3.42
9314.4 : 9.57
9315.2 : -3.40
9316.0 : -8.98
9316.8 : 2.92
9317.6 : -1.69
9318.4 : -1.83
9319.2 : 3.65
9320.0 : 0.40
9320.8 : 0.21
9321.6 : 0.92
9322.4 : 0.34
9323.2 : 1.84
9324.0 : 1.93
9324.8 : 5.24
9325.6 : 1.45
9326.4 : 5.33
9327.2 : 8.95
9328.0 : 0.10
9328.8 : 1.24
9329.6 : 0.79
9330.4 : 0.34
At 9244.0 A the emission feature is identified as [O III]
